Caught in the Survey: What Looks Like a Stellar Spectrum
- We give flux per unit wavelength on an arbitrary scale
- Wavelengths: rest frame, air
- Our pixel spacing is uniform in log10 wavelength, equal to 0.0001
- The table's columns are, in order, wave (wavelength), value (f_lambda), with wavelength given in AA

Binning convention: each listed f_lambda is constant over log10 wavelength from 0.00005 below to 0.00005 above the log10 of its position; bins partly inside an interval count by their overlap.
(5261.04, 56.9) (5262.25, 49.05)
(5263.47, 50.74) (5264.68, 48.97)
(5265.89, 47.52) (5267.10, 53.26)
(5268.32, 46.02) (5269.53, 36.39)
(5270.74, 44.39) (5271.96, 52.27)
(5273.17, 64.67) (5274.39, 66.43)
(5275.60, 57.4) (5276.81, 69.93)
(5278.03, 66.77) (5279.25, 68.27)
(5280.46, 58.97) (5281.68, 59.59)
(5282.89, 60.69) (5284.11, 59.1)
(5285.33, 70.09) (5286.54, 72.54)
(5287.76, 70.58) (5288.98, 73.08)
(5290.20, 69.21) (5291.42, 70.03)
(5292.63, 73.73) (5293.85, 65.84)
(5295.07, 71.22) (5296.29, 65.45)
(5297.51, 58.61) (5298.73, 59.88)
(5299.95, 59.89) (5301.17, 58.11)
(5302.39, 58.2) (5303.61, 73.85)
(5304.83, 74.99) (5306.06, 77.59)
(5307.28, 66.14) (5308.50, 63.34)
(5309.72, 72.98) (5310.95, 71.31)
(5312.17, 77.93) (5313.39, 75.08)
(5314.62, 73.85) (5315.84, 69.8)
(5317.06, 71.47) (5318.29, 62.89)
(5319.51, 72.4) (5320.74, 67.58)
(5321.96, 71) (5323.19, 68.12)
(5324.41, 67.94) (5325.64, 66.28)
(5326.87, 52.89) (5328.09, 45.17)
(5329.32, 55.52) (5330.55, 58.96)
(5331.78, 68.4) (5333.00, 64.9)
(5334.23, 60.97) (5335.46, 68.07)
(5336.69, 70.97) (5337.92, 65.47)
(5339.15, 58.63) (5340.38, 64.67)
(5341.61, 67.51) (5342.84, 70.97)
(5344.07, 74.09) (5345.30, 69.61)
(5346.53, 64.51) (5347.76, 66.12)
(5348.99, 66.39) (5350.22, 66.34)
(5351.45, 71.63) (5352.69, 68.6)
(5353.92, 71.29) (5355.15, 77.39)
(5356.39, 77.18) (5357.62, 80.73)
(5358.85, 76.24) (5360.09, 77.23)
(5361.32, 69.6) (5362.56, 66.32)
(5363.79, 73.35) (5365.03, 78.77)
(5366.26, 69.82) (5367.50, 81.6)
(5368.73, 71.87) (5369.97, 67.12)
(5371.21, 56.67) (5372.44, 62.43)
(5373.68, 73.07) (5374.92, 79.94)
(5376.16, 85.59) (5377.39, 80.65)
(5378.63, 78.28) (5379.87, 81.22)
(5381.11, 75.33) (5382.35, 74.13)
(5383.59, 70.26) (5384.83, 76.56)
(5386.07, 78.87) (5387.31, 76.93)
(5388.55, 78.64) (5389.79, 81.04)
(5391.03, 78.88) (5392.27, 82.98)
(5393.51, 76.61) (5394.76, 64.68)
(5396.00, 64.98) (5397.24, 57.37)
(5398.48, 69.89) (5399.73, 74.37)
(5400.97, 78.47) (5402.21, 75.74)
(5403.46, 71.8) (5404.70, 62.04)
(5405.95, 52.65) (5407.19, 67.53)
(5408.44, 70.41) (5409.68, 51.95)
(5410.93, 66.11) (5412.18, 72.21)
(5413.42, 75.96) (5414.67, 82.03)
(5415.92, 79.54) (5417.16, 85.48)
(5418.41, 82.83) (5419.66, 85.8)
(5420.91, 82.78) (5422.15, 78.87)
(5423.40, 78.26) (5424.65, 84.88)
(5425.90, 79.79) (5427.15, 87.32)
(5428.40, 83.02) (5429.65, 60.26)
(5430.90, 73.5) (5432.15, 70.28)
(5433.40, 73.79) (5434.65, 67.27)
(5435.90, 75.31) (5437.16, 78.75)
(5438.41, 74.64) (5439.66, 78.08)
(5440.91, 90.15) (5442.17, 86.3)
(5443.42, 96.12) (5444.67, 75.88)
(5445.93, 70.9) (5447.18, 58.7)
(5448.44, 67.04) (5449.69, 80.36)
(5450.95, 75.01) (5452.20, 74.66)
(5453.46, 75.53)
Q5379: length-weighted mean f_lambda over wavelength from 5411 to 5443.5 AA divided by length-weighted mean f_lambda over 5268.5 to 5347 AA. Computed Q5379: 1.21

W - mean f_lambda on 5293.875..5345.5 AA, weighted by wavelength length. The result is 66.5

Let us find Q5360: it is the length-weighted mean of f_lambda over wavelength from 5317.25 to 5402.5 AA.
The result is 70.6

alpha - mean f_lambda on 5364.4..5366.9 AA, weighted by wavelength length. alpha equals 74.2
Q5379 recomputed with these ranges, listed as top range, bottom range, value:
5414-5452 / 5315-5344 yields 1.20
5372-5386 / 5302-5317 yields 1.07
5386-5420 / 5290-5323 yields 1.06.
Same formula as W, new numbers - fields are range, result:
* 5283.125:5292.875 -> 69.3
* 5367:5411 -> 72.2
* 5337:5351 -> 66.9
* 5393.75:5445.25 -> 74.8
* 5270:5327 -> 66.5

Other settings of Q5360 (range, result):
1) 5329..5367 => 69.2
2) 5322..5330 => 60.1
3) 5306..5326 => 70.2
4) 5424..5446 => 78.3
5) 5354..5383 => 74.5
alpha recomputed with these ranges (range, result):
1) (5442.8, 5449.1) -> 73.7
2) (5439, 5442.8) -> 84.8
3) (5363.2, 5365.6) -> 75.9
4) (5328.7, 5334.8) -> 61.7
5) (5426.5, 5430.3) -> 76.9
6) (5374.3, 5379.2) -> 81.2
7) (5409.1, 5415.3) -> 69.7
